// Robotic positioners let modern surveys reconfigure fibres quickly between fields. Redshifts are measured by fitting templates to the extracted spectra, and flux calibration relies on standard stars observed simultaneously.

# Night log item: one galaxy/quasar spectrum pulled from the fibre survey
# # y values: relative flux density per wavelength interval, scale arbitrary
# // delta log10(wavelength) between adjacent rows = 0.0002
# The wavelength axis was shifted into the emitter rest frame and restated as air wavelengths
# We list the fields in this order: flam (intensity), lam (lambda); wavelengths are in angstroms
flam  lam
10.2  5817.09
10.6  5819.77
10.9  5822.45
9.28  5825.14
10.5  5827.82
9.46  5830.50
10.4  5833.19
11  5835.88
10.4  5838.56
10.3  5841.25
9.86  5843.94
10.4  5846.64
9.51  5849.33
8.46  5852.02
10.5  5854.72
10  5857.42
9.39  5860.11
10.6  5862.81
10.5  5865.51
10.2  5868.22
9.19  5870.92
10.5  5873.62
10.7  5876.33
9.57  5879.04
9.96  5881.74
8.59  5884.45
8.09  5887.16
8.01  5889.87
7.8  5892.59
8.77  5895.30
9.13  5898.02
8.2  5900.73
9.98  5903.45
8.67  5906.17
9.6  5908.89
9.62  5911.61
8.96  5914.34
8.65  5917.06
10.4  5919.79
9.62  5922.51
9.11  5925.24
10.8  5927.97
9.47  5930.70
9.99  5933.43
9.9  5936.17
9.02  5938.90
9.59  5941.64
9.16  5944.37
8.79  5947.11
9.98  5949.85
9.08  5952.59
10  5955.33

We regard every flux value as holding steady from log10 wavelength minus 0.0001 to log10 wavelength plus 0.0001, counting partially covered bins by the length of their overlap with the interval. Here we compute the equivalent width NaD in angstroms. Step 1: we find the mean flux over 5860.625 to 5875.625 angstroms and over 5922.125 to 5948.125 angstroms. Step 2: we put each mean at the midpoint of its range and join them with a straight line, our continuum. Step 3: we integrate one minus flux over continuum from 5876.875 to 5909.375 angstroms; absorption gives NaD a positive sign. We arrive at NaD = 3.4 angstroms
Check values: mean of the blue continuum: 10.2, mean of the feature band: 8.89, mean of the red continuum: 9.55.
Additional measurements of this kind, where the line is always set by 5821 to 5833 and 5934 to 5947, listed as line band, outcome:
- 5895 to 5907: 0.81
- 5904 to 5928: 0.25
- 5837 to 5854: 0.17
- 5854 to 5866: -0.35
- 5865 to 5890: 0.51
